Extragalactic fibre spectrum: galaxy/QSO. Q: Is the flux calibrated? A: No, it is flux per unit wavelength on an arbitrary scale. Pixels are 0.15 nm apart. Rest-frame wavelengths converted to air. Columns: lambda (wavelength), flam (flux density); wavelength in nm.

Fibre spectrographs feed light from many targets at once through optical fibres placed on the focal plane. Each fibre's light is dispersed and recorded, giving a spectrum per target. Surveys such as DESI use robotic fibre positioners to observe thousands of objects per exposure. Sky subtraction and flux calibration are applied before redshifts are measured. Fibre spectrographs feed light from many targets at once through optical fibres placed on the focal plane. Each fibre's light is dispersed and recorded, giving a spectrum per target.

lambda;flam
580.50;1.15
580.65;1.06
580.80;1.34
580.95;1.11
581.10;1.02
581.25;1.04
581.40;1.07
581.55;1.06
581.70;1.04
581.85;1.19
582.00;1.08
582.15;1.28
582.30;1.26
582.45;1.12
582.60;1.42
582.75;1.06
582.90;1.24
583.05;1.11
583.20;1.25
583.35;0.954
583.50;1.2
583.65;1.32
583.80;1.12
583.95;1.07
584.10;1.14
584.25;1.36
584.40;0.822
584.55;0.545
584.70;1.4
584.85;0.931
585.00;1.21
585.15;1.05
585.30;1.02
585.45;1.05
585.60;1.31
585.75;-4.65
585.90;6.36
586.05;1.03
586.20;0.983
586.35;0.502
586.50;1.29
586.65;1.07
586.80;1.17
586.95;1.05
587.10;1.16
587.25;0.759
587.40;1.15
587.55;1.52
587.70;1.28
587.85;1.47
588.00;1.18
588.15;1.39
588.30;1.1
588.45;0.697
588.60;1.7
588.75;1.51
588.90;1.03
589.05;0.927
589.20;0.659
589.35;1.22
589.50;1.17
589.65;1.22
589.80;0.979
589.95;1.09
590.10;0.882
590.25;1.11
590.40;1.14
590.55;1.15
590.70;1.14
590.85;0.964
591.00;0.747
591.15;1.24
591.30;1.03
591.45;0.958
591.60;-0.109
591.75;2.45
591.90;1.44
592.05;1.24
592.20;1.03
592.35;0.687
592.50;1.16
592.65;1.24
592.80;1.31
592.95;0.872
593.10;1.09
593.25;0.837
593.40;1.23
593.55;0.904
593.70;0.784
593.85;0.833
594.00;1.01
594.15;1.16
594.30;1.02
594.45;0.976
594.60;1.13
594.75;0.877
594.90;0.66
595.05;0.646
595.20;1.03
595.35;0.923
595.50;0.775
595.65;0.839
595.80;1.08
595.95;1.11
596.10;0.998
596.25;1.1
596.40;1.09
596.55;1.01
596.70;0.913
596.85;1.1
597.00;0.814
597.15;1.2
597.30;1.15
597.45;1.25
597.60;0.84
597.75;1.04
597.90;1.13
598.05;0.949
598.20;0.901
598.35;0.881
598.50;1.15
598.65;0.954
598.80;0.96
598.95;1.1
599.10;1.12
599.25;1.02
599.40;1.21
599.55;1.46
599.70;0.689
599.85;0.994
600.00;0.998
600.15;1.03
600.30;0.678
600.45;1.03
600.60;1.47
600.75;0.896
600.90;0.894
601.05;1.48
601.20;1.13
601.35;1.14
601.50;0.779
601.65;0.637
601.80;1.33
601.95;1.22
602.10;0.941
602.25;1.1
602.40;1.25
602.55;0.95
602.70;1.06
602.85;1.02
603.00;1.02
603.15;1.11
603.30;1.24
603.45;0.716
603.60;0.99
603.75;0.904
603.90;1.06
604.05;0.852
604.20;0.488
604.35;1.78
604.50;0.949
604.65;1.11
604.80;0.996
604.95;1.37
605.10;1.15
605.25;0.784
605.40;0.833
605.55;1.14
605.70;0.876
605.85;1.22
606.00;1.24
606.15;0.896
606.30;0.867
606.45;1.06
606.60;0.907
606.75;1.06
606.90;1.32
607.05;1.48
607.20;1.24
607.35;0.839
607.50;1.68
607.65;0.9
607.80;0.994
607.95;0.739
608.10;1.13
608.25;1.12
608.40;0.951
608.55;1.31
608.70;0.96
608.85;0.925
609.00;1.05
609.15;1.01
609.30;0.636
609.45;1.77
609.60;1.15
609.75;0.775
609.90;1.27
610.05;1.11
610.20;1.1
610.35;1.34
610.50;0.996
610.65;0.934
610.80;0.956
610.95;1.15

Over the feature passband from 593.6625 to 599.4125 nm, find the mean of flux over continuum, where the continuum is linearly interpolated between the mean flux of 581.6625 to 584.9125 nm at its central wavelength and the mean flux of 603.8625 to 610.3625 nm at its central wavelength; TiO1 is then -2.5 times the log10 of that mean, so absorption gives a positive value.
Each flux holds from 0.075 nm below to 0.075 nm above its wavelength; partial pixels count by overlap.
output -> 0.113 mag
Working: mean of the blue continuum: 1.13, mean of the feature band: 0.992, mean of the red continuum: 1.08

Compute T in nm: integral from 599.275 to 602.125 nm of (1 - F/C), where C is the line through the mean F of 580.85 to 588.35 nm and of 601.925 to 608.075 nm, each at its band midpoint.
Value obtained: 0.04 nm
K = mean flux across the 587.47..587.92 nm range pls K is 1.42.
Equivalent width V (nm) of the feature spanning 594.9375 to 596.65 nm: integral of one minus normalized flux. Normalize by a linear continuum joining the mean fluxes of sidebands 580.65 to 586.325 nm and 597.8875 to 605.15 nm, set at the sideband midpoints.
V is 0.17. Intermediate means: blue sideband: 1.1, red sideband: 1.05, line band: 0.956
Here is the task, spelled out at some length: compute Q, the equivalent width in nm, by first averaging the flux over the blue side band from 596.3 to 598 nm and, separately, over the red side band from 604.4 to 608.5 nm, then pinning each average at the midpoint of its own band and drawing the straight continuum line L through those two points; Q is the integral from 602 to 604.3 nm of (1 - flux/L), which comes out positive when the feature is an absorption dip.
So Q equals 0.16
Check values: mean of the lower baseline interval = 1.05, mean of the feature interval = 0.991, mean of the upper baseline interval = 1.07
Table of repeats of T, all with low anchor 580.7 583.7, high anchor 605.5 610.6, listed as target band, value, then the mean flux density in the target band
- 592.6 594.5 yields 0.18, 1.02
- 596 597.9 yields 0.12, 1.05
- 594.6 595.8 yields 0.28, 0.857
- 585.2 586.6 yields 0.19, 0.991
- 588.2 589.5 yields 0.03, 1.11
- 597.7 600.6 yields 0.22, 1.03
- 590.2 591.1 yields 0.07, 1.05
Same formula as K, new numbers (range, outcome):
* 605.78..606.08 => 1.22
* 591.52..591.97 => 1.25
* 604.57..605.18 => 1.15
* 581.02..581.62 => 1.05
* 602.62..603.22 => 1.05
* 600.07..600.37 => 0.859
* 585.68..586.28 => 0.974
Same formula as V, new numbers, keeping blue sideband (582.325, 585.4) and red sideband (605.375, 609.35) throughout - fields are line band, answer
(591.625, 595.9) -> 0.243 nm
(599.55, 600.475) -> 0.116 nm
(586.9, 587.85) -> -0.061 nm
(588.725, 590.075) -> 0.046 nm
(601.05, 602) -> 0.002 nm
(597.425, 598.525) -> 0.082 nm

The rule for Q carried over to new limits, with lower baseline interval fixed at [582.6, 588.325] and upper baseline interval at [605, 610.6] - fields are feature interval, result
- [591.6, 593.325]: -0.09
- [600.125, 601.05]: 0.04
